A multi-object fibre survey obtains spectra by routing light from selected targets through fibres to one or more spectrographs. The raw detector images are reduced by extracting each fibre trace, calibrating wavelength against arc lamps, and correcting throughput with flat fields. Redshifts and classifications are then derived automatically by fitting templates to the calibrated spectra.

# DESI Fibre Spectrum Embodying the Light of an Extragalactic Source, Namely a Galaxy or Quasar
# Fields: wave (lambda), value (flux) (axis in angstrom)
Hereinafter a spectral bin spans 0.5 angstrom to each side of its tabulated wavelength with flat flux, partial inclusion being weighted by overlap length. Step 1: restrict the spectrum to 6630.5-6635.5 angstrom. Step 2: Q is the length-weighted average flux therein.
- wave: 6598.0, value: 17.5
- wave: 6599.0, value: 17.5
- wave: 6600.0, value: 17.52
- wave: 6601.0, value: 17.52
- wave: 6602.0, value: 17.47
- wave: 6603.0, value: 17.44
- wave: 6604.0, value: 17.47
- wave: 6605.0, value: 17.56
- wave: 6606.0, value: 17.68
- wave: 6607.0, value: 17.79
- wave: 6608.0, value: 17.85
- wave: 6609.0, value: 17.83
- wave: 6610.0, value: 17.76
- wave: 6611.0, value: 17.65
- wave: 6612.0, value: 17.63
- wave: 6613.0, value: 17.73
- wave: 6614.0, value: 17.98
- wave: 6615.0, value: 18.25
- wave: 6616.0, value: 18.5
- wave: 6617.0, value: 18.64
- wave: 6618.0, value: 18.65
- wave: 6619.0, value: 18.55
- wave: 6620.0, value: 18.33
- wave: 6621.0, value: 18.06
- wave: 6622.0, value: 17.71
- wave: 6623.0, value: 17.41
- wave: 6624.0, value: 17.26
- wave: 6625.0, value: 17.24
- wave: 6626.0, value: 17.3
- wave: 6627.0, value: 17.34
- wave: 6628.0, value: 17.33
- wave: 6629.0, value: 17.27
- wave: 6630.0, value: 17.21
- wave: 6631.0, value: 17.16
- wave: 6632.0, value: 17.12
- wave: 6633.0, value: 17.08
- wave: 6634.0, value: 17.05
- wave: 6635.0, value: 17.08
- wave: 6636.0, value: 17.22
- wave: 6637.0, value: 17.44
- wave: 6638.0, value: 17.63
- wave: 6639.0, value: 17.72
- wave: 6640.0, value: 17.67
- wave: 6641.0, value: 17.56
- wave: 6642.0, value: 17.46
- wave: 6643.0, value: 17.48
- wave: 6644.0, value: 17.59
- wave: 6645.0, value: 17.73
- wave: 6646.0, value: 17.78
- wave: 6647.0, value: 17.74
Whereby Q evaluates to 17.1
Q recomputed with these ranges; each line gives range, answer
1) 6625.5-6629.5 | 17.3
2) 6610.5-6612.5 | 17.6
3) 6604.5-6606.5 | 17.6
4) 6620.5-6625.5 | 17.5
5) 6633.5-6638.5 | 17.3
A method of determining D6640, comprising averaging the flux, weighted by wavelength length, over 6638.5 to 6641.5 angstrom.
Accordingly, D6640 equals 17.7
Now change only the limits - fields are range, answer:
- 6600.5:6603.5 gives 17.5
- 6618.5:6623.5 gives 18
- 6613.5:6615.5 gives 18.1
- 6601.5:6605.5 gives 17.5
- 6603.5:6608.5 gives 17.7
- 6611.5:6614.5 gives 17.8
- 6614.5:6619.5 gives 18.5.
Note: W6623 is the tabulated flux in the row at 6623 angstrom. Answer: 17.41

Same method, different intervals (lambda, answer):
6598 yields 17.5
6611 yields 17.65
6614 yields 17.98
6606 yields 17.68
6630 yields 17.21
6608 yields 17.85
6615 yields 18.25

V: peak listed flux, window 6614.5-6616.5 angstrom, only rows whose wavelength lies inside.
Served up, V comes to 18.5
